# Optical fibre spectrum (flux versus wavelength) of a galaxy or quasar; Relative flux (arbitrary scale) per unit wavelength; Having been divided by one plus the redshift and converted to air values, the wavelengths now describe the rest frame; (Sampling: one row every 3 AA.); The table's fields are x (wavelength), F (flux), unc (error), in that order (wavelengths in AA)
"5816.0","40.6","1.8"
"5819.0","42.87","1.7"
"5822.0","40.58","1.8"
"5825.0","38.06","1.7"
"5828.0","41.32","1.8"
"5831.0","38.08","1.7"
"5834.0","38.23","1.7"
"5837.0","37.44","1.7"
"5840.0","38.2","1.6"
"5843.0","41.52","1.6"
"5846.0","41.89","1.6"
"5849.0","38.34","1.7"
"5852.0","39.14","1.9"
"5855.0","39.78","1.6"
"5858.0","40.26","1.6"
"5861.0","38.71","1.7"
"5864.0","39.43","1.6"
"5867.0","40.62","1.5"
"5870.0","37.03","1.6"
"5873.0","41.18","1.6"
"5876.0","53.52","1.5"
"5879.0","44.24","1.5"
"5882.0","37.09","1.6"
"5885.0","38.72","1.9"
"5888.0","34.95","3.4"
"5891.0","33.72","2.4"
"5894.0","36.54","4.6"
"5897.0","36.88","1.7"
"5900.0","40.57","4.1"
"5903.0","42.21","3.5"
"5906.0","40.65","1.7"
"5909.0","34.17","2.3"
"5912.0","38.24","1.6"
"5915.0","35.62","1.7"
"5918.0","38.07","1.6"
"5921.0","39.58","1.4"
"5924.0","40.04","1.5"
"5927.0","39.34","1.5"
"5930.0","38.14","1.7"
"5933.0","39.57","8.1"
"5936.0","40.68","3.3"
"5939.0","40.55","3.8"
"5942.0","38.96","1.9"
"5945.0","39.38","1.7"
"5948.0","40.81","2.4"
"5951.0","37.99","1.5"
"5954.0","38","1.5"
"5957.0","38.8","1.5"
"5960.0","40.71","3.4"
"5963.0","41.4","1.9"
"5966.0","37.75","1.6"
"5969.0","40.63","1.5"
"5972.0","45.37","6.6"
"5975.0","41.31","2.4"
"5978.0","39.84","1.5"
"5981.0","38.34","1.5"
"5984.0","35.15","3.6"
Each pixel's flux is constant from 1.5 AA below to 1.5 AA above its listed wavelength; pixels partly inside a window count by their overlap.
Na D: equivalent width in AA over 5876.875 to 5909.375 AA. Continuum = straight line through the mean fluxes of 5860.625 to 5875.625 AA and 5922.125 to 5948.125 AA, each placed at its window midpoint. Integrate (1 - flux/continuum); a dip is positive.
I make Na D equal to 1.3 AA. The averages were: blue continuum 40.5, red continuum 39.7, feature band 38.6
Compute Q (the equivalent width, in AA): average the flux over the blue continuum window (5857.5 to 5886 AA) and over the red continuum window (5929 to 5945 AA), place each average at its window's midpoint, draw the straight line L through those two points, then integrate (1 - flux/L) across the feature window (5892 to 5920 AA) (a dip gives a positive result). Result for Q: 1.6 AA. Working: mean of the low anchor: 41.2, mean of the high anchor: 39.6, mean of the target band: 38.1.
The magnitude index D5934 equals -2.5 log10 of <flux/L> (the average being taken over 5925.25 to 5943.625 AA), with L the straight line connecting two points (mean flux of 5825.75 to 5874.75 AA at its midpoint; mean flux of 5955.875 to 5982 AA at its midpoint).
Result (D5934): 0.02 mag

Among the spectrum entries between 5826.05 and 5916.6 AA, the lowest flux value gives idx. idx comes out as 33.72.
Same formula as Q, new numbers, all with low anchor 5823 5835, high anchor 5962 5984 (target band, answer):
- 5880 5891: 0.75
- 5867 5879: -1.26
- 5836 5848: -0.20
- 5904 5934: 1.07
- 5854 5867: -0.12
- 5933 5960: 0.38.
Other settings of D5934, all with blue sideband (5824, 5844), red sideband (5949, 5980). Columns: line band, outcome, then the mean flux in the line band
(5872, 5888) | -0.077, 42.3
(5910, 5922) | 0.058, 37.7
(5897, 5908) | -0.018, 40.2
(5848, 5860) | -0.007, 39.4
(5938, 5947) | 0.008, 39.6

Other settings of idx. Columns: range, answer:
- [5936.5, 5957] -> 37.99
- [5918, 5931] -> 38.07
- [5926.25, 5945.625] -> 38.14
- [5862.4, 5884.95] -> 37.03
